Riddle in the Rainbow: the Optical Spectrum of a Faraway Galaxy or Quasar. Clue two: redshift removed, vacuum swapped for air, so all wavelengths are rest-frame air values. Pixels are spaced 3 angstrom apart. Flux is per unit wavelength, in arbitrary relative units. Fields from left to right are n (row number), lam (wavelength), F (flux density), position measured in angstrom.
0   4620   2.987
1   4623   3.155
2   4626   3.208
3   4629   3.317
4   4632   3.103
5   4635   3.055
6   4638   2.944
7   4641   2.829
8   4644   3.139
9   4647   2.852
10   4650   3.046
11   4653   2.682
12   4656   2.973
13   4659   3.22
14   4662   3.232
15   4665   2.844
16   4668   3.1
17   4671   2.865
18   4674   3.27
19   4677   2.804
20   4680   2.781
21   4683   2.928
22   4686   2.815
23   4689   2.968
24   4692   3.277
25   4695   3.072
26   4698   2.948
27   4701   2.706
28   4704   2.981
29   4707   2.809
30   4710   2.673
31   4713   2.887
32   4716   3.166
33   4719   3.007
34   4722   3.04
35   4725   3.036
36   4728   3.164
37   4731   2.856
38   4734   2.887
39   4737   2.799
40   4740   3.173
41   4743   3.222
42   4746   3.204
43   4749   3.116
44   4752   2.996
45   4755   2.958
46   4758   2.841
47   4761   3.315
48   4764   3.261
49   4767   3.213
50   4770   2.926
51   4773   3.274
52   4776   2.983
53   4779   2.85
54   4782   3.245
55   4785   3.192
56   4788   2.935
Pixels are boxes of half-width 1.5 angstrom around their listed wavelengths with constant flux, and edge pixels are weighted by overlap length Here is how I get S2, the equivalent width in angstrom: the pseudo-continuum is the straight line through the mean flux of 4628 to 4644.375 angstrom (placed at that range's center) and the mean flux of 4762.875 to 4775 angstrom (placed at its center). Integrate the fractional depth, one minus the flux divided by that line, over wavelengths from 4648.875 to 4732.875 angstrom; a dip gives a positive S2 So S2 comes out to 3.43 angstrom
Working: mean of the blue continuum 3.05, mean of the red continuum 3.16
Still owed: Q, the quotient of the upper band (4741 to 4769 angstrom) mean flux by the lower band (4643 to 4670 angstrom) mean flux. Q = 1.04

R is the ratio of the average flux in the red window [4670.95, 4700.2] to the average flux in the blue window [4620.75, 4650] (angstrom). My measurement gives 0.97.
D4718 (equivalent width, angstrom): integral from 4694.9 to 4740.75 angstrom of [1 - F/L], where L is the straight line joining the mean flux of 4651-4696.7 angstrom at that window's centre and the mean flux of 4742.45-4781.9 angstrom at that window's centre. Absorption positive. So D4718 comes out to 1.47 angstrom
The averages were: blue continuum 2.99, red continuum 3.09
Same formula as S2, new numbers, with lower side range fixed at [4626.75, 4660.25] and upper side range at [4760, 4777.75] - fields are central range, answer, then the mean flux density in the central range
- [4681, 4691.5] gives 0.45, 2.93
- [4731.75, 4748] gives 0.38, 3.05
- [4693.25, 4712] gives 1.28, 2.87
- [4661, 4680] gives 0.32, 2.99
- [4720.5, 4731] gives 0.20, 3.05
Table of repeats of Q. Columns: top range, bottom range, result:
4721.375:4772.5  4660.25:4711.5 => 1.04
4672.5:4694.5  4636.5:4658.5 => 1.02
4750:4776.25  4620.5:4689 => 1.03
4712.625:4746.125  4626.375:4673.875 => 1.00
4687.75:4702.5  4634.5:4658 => 1.02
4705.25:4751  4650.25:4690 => 1.01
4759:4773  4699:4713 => 1.13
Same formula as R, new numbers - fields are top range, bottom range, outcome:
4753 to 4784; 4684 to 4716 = 1.06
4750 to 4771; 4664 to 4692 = 1.04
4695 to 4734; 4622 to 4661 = 0.97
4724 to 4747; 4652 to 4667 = 1.01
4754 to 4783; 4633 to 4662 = 1.03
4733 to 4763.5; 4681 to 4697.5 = 1.02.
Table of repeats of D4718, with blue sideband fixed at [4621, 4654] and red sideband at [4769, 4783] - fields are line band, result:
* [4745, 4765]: -0.3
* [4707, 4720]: 0.6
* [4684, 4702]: 0.4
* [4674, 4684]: 0.5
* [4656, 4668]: -0.2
